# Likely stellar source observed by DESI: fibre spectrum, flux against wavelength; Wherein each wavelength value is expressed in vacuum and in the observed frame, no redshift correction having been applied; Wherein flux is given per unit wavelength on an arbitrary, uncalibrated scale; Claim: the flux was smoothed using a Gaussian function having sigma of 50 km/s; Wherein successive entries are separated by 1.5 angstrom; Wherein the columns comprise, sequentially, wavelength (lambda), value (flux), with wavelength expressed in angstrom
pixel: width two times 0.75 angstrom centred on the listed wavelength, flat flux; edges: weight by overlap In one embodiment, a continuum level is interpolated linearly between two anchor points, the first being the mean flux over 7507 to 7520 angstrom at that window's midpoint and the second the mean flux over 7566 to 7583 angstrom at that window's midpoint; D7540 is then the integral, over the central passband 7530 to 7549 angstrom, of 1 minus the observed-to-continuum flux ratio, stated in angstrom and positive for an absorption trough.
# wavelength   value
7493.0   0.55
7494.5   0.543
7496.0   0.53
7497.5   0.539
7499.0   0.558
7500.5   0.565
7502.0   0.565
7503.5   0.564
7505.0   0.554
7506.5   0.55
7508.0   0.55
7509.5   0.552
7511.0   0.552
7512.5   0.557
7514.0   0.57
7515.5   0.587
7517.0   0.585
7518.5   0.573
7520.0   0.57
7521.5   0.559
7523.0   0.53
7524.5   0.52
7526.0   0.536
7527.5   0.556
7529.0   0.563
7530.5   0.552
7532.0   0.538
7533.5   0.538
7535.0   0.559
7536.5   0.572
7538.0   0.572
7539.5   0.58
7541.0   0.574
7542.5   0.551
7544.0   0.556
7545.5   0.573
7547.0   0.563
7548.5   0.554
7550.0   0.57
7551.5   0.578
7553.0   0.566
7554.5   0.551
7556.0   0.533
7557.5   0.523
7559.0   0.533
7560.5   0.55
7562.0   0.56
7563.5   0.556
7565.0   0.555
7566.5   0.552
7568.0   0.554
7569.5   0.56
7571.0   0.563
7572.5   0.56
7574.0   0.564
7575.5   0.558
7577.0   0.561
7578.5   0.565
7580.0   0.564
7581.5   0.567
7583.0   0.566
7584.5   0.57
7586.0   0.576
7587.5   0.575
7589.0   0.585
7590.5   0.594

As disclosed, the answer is 0.1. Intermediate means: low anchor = 0.566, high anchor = 0.561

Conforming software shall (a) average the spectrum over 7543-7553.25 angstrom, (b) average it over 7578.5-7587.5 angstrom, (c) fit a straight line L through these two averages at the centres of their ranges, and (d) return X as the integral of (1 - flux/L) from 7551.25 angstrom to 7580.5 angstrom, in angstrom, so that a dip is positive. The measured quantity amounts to 0.6 angstrom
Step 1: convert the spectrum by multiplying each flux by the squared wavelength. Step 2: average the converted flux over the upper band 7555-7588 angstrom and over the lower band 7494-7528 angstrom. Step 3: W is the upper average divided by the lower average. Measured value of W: 1.0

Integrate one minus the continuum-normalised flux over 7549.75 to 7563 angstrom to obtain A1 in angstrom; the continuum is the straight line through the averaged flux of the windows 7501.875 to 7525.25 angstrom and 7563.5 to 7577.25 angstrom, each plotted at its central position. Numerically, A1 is 0.2 angstrom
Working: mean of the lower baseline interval 0.558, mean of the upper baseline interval 0.558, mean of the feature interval 0.551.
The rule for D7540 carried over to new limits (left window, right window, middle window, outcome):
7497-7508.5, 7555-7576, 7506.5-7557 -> -0.4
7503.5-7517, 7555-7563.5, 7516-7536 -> 0.1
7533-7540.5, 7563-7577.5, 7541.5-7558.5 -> 0.2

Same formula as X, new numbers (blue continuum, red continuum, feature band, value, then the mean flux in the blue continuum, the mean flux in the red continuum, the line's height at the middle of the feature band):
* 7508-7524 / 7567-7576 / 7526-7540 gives 0.1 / 0.562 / 0.56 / 0.561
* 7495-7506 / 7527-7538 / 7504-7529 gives -0.1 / 0.553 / 0.555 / 0.554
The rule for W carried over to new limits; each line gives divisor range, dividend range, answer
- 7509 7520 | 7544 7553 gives 1.01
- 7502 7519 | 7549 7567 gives 0.99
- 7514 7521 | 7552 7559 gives 0.95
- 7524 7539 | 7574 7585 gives 1.04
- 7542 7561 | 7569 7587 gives 1.03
